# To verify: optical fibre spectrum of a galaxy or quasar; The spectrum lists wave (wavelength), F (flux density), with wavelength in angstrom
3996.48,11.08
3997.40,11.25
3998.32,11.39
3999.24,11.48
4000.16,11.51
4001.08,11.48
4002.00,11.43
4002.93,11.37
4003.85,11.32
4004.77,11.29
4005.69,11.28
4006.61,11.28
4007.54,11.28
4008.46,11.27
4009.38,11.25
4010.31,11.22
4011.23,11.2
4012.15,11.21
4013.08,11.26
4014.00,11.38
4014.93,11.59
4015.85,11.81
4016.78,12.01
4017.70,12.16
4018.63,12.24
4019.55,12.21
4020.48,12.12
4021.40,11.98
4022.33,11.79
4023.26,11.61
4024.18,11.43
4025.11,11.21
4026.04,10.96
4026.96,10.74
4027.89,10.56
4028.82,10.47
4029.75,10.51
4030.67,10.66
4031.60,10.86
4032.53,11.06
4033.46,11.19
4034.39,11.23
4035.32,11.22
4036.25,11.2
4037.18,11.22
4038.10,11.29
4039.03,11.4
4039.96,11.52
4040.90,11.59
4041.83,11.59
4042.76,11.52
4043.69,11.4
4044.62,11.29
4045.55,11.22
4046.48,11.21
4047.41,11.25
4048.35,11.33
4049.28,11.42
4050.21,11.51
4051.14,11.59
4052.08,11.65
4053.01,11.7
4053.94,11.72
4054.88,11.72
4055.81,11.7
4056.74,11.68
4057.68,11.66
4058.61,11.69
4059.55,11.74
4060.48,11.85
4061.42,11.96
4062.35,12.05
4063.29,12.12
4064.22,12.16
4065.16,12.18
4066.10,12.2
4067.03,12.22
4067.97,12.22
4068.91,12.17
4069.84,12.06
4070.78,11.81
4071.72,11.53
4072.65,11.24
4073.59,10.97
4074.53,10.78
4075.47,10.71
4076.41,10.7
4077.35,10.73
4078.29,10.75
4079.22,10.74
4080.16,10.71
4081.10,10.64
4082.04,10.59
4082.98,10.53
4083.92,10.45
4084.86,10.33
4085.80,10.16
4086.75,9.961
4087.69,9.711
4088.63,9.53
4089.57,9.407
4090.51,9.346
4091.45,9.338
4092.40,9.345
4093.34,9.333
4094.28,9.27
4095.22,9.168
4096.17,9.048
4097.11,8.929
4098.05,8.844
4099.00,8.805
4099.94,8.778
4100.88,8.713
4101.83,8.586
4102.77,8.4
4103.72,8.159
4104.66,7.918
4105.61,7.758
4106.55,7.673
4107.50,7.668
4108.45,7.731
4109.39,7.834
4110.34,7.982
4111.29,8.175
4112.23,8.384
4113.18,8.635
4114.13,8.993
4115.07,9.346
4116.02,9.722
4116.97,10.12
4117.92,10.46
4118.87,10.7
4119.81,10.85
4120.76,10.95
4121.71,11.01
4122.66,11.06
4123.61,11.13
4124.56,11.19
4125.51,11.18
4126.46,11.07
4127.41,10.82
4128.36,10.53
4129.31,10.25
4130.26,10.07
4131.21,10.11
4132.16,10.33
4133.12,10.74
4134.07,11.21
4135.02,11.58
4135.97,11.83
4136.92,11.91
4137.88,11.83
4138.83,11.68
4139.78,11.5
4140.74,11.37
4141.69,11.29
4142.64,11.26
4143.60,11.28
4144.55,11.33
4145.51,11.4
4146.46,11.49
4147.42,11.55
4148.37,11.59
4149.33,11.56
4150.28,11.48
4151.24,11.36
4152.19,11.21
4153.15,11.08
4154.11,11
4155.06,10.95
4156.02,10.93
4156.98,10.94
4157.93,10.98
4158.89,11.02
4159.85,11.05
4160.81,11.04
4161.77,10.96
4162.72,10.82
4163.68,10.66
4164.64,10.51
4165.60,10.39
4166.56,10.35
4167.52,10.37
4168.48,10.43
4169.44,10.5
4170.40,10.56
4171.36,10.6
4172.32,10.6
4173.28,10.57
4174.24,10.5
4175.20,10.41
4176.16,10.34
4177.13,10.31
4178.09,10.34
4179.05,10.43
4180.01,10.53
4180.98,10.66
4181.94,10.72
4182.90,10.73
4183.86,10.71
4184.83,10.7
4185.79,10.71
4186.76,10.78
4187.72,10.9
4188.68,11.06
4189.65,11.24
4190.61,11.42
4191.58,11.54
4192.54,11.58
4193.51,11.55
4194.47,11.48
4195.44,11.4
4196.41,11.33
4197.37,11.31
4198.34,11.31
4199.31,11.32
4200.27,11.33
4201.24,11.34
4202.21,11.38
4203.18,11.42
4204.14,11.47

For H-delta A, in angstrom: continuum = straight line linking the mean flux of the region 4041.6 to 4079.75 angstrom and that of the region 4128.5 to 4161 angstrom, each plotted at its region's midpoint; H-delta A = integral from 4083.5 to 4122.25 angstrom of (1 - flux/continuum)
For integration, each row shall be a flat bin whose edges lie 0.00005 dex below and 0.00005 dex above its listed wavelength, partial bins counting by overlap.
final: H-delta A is 7.5 angstrom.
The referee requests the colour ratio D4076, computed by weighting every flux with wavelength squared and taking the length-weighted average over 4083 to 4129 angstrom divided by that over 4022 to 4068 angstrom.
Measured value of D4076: 0.85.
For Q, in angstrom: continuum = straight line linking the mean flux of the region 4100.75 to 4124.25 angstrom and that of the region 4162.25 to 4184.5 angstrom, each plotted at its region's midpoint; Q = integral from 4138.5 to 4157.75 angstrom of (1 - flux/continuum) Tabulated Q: -2.6 angstrom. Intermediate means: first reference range 9.14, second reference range 10.5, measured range 11.3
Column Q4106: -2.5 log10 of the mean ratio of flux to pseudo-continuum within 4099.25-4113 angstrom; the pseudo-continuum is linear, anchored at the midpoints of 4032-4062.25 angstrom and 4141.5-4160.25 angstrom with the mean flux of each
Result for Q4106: 0.36 mag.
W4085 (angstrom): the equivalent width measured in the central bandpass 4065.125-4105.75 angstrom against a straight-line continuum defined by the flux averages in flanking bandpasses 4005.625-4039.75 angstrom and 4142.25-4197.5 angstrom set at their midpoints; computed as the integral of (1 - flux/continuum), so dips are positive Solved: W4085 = 3.9 angstrom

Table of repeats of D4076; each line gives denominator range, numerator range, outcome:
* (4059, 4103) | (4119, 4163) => 1.09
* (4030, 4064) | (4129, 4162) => 1.02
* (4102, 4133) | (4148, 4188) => 1.15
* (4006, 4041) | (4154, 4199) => 1.03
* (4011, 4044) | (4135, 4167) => 1.05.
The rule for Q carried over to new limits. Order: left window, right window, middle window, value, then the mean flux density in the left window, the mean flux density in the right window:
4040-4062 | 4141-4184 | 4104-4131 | 3.7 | 11.6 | 10.9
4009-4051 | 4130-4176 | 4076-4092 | 1.4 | 11.4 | 11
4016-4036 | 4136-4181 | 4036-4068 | -1.1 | 11.3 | 11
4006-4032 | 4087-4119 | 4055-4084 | -4.7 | 11.4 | 8.86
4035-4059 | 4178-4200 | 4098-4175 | 5.9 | 11.5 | 11.1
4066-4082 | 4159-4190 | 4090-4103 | 2.5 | 11.3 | 10.6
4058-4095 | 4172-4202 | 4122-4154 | -0.8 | 10.9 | 10.9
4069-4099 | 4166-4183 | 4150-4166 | -0.8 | 10.2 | 10.5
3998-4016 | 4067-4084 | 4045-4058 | -0.4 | 11.4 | 11.1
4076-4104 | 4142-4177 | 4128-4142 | -0.8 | 9.64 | 10.9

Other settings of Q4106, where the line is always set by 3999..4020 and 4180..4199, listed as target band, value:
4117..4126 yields 0.033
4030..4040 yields 0.028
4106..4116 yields 0.331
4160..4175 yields 0.054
